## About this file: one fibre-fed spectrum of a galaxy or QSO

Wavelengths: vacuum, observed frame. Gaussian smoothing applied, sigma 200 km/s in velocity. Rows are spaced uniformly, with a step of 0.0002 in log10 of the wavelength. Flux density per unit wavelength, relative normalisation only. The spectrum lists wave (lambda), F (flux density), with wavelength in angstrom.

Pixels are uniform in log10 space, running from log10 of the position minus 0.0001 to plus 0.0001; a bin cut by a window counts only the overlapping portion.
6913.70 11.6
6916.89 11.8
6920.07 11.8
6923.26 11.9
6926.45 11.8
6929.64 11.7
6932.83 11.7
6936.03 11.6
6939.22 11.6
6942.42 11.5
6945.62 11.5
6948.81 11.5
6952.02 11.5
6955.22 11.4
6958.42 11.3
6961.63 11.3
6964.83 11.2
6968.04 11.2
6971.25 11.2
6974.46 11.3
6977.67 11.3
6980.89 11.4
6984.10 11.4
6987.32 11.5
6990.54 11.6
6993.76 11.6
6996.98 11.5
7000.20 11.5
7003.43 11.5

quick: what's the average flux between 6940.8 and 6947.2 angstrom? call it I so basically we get 11.5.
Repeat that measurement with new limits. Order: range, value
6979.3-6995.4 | 11.5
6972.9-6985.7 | 11.4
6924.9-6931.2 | 11.8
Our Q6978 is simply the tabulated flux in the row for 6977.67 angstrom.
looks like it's 11.3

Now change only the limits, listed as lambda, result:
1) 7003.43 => 11.5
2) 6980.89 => 11.4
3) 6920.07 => 11.8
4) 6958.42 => 11.3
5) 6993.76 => 11.6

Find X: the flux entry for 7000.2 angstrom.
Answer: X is 11.5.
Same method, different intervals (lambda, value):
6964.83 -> 11.2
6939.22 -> 11.6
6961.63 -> 11.3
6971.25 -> 11.2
